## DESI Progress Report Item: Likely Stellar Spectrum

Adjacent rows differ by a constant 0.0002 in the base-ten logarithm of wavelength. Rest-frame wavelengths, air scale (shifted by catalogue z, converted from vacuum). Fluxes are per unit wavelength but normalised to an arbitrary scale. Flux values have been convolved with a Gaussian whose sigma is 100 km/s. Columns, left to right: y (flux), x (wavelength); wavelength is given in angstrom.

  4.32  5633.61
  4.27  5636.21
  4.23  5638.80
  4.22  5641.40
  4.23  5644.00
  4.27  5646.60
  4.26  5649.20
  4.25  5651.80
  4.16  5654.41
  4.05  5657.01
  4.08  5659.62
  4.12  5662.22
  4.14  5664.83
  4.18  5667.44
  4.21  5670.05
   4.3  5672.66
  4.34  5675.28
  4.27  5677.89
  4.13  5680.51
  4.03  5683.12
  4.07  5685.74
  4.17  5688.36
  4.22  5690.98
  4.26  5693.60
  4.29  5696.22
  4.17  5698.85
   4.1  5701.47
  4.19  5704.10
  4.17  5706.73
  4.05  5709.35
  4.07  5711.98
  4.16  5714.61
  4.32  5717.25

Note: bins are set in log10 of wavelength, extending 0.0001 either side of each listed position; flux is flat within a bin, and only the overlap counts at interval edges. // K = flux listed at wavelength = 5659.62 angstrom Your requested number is 4.08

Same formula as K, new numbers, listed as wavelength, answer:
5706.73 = 4.17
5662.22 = 4.12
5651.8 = 4.25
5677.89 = 4.27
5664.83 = 4.14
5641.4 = 4.22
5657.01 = 4.05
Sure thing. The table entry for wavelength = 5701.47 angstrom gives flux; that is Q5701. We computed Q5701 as 4.1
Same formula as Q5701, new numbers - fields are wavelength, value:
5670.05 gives 4.21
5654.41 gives 4.16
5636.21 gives 4.27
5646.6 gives 4.27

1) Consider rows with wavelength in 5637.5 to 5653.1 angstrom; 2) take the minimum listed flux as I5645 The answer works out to 4.22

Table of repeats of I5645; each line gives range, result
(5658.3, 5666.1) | 4.08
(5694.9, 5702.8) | 4.1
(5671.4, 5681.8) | 4.13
